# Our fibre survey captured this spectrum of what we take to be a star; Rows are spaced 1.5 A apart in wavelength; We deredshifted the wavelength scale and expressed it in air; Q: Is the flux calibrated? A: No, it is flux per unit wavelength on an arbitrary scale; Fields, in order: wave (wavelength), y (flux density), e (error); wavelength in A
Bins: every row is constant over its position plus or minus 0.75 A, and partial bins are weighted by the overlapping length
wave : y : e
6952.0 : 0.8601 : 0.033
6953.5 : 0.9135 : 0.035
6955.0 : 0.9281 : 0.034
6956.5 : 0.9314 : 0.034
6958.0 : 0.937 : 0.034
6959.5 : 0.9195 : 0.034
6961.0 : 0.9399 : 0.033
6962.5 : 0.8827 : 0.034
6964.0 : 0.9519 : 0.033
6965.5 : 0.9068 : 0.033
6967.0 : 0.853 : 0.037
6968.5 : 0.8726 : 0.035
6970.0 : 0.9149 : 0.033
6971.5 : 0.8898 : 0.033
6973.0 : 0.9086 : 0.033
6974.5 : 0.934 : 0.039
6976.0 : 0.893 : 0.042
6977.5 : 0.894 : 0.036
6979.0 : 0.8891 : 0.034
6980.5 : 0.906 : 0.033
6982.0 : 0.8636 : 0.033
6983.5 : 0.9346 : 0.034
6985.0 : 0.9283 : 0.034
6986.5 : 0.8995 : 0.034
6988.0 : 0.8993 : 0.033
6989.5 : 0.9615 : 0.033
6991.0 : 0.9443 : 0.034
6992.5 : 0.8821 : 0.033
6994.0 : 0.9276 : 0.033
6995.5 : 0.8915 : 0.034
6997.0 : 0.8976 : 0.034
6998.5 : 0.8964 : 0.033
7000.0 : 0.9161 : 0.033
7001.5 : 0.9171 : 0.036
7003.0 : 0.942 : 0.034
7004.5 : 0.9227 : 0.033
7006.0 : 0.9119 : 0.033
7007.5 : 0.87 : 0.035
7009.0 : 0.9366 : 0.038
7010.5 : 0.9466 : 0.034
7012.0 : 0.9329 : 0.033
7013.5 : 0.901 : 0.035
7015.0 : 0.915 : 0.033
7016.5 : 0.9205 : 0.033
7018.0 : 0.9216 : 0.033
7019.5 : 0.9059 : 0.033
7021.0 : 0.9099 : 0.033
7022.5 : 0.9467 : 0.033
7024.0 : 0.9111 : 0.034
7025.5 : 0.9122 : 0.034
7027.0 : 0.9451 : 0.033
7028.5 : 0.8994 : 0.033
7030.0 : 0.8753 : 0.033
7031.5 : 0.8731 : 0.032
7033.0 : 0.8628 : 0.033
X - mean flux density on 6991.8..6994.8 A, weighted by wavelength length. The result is 0.905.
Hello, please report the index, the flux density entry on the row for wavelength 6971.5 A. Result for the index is 0.8898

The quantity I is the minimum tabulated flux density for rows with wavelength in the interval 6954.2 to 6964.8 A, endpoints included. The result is 0.8827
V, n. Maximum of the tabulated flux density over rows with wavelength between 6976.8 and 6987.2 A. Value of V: 0.9346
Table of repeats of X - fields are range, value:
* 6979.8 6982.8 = 0.885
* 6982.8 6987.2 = 0.921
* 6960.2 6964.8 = 0.925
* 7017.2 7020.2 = 0.914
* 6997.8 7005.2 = 0.919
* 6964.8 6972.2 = 0.887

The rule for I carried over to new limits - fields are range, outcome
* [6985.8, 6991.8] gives 0.8993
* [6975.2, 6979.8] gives 0.8891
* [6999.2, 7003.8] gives 0.9161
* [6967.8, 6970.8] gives 0.8726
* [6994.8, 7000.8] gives 0.8915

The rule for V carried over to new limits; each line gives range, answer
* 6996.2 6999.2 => 0.8976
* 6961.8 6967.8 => 0.9519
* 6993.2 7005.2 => 0.942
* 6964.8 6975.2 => 0.934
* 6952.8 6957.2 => 0.9314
